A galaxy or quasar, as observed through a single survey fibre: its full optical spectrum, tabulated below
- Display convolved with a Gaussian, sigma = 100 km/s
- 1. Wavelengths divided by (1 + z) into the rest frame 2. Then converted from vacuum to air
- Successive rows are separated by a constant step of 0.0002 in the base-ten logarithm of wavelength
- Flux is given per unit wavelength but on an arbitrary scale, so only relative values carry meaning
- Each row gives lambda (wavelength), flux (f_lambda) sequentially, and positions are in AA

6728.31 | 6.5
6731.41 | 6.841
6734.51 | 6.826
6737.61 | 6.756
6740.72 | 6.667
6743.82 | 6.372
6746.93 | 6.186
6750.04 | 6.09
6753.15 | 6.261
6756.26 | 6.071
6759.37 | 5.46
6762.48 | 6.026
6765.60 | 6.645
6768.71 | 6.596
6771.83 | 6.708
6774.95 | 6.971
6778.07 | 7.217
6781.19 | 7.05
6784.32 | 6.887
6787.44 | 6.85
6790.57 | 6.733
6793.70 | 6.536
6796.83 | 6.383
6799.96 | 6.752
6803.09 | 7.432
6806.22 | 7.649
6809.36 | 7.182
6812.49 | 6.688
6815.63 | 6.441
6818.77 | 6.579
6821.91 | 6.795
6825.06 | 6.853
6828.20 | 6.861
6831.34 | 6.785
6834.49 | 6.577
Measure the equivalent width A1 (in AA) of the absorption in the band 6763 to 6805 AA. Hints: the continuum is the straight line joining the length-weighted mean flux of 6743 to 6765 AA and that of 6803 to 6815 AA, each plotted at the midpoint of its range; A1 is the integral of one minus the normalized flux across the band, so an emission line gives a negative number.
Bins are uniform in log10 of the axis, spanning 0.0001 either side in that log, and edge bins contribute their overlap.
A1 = -1.0 AA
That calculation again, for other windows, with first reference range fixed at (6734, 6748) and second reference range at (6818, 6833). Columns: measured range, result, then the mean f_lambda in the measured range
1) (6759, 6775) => 0.5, 6.42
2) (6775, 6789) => -0.7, 7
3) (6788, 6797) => 0.1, 6.61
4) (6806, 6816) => -0.3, 6.97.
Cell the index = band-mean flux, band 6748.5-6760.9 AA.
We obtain 5.97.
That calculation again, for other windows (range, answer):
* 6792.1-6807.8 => 6.95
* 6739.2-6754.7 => 6.31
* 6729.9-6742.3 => 6.77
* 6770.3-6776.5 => 6.84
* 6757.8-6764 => 5.75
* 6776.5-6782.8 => 7.13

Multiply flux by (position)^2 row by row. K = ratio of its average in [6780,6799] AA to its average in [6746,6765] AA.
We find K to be 1.13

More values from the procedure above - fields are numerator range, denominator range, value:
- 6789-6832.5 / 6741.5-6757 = 1.12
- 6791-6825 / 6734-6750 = 1.07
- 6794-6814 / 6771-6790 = 1.01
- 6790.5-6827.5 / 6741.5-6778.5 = 1.09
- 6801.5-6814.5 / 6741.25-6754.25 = 1.17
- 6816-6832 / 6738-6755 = 1.09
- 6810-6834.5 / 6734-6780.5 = 1.06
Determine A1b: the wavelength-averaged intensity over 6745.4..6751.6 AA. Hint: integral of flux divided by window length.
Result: 6.13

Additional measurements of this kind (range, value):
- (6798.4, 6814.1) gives 7.14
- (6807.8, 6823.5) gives 6.74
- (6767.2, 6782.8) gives 6.91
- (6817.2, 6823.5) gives 6.68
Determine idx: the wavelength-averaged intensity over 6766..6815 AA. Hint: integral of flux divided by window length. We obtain 6.89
